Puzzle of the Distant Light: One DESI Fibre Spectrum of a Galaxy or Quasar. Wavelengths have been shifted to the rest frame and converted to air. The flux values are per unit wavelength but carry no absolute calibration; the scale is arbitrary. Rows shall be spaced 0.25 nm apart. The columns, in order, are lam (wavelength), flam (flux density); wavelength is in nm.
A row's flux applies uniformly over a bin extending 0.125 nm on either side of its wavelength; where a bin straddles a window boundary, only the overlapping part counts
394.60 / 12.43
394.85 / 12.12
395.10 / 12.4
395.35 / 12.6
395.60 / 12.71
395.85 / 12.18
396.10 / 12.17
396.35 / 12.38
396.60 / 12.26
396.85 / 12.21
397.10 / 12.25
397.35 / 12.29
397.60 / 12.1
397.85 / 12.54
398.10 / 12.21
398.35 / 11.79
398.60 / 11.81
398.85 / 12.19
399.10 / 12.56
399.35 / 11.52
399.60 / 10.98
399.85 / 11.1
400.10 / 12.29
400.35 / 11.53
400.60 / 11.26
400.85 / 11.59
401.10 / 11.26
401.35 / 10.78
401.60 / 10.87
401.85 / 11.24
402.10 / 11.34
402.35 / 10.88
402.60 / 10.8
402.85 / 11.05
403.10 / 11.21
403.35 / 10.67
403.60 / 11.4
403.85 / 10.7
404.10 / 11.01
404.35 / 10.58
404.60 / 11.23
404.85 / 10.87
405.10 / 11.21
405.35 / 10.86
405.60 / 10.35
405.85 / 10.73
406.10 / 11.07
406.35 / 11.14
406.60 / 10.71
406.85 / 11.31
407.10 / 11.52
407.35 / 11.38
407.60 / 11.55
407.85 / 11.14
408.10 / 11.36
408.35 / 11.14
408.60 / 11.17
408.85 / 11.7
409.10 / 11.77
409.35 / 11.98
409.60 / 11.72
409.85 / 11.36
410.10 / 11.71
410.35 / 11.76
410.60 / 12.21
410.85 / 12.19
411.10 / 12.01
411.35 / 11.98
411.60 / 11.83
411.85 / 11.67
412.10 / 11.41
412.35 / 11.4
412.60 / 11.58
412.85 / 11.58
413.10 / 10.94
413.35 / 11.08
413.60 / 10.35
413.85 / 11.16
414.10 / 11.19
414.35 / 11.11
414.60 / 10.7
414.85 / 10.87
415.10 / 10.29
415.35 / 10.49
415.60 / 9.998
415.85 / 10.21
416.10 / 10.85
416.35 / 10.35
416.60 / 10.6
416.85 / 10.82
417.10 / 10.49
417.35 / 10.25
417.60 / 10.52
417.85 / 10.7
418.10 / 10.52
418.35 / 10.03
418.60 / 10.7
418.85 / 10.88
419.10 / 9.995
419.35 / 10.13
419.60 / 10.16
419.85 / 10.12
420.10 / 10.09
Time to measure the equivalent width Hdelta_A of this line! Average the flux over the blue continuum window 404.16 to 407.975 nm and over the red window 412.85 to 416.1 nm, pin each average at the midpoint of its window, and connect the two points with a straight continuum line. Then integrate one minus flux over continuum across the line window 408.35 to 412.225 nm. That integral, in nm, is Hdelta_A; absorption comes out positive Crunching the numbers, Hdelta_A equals -0.30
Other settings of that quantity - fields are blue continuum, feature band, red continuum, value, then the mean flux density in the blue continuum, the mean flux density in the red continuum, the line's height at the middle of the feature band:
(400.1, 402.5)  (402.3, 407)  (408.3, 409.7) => 0.190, 11.2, 11.6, 11.4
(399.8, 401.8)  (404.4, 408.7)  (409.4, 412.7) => 0.180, 11.3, 11.8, 11.6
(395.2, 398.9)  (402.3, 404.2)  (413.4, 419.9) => 0.120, 12.2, 10.5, 11.7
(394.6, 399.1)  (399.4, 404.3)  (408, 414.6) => 0.345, 12.3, 11.5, 12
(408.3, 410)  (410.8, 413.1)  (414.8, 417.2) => -0.114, 11.6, 10.5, 11.1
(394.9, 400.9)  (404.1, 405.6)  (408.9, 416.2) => 0.101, 12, 11.3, 11.7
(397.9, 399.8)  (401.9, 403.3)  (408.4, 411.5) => 0.093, 11.9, 11.8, 11.8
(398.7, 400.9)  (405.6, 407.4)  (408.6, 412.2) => 0.105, 11.7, 11.8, 11.7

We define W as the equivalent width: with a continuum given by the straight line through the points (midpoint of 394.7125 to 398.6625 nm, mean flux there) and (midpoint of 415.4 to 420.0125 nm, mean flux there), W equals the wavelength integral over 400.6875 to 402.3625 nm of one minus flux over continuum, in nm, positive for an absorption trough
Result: 0.10 nm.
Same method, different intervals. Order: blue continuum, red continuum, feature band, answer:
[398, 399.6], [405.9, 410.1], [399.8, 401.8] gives 0.08 nm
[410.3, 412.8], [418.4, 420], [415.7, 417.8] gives 0.05 nm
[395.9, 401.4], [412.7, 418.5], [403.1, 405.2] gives 0.09 nm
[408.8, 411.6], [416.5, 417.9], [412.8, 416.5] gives 0.10 nm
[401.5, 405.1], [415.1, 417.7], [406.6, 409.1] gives -0.13 nm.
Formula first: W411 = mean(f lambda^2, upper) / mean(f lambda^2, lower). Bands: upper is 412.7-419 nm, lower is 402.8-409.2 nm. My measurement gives 1.01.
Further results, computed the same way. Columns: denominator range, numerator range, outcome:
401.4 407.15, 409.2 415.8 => 1.07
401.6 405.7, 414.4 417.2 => 1.02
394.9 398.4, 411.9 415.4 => 0.98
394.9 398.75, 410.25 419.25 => 0.98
